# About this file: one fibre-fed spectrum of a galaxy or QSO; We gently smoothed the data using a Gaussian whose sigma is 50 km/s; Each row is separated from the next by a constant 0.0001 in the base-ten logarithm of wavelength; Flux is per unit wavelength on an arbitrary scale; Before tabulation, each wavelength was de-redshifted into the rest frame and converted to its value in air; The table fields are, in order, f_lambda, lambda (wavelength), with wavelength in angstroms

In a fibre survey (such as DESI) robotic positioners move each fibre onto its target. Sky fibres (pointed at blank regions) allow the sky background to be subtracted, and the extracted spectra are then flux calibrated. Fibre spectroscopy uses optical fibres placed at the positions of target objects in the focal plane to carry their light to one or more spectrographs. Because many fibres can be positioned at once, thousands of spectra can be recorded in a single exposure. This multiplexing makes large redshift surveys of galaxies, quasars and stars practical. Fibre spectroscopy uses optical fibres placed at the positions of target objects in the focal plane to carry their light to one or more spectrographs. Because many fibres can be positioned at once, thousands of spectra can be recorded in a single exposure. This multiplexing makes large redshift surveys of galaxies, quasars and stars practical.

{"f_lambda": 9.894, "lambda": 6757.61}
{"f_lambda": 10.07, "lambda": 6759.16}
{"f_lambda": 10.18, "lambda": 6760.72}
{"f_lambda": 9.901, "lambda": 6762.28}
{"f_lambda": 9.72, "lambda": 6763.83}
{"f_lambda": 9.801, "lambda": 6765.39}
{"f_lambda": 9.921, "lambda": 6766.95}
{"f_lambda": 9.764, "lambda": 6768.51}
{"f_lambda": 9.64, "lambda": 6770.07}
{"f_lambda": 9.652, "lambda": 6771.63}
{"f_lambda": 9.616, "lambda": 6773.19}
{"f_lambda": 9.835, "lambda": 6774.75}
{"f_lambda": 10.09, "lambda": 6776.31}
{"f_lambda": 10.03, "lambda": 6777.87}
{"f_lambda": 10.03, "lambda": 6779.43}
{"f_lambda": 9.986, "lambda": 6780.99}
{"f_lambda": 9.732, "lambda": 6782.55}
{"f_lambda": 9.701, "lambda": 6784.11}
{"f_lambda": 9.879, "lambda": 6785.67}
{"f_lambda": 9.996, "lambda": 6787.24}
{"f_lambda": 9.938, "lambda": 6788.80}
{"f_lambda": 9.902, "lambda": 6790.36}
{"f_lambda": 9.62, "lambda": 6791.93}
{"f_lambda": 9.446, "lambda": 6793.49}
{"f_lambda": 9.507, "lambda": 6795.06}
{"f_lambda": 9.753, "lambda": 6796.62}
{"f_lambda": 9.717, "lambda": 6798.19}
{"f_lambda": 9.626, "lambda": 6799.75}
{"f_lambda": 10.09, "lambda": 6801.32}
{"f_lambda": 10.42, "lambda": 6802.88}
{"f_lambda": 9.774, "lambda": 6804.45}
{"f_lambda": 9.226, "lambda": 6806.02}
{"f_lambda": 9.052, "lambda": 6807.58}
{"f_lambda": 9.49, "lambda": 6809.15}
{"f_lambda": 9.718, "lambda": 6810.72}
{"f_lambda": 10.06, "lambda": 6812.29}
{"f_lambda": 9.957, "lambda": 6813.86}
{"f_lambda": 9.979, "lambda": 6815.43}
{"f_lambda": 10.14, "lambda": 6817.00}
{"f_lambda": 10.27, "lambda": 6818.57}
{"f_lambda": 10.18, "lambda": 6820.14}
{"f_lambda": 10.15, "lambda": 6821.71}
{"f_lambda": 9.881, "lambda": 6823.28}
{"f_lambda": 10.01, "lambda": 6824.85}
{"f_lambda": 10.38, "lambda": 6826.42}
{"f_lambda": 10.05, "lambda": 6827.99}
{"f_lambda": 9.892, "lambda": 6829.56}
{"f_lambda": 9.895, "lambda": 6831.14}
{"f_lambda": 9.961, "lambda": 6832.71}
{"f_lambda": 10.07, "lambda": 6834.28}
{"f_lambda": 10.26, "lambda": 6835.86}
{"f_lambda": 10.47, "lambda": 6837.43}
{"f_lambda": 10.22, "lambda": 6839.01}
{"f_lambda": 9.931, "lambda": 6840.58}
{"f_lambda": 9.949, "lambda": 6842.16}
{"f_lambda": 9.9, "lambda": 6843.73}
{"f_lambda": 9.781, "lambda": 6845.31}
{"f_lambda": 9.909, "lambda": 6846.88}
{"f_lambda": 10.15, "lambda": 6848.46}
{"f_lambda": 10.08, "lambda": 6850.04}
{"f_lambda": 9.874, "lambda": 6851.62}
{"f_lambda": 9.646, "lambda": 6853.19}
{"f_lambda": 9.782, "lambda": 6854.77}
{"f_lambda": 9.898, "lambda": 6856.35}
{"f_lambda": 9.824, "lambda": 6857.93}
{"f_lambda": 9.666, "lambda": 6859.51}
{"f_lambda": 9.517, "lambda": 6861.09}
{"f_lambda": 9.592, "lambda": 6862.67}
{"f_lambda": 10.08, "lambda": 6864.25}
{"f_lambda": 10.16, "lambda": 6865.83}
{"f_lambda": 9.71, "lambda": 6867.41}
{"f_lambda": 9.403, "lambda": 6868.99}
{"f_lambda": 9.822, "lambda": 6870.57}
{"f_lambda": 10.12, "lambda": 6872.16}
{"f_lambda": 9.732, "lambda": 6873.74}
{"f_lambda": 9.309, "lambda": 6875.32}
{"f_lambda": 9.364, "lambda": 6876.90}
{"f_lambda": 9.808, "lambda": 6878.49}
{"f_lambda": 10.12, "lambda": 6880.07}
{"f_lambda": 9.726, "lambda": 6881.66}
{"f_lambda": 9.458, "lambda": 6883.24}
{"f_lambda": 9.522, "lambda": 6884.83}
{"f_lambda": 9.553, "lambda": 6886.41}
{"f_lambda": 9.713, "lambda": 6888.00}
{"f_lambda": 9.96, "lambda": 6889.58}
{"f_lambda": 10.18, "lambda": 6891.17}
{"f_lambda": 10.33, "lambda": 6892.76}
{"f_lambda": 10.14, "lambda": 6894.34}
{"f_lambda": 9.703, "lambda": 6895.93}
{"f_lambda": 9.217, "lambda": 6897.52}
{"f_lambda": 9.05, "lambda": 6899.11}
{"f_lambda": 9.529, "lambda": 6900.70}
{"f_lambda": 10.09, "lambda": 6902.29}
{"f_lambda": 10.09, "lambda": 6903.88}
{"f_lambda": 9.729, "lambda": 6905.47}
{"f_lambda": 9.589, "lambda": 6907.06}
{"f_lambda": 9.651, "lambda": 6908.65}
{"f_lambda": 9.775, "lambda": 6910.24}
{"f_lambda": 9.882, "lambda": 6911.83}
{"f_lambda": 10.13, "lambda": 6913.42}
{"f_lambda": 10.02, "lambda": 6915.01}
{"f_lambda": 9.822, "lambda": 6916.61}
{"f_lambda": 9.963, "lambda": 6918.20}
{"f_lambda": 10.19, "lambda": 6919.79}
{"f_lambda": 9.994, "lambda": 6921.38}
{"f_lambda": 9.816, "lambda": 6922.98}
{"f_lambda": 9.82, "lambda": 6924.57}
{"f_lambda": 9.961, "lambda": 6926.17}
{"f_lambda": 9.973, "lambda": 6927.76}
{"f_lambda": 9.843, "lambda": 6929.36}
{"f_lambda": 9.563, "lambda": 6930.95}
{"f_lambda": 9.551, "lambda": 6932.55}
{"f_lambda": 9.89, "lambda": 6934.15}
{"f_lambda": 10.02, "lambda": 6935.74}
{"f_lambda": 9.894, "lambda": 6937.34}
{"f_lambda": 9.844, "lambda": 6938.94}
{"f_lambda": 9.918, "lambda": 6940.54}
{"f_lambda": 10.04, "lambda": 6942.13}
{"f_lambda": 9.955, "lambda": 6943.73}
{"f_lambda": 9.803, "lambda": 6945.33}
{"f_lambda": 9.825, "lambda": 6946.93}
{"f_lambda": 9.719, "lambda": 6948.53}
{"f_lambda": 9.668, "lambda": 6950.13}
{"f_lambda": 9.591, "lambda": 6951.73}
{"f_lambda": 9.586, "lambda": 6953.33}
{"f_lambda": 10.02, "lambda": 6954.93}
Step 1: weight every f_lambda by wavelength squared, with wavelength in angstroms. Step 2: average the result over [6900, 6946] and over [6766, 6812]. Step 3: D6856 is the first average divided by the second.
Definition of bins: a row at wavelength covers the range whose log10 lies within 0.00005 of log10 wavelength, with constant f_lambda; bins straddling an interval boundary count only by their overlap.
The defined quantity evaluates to 1.1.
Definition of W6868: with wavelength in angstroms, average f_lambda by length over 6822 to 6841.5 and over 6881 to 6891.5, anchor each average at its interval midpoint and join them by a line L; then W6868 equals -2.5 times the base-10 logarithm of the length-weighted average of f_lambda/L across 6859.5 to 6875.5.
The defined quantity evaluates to 0.01 mag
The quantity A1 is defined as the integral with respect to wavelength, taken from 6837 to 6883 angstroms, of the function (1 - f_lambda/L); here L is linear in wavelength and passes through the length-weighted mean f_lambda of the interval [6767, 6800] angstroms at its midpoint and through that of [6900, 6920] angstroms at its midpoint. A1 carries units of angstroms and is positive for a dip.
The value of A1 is 0.0 angstroms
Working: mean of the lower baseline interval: 9.79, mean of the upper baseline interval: 9.88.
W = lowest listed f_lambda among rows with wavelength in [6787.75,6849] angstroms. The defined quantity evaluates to 9.052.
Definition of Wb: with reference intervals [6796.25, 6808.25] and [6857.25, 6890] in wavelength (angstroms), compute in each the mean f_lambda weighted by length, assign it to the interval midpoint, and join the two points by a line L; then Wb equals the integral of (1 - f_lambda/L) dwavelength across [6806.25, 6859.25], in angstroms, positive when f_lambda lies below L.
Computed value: -1.3 angstroms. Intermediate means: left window 9.71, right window 9.72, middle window 9.95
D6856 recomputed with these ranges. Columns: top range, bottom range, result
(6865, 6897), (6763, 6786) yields 1.03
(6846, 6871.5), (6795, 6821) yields 1.01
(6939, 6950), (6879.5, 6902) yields 1.03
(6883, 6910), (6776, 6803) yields 1.02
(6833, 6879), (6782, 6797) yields 1.03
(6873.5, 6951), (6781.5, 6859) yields 1.02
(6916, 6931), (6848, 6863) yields 1.03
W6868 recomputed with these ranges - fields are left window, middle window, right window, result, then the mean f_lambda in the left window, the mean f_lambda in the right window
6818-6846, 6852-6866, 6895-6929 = 0.02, 10.1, 9.81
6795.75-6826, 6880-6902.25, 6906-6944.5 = 0.02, 9.87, 9.88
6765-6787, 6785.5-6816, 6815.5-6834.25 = 0.02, 9.84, 10.1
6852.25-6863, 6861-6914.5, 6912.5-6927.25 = 0.01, 9.71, 9.97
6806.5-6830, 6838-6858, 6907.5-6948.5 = 0.00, 9.94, 9.88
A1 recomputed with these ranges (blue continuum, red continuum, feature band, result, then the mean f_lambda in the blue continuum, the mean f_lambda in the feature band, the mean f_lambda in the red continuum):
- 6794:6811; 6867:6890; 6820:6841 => -0.9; 9.66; 10.1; 9.68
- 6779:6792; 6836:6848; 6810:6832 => -0.1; 9.87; 10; 10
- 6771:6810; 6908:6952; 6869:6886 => 0.3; 9.77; 9.68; 9.87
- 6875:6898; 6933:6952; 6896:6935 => 0.0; 9.76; 9.8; 9.85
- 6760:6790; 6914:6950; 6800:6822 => 0.0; 9.86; 9.88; 9.88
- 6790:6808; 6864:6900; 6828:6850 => -0.7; 9.69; 10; 9.74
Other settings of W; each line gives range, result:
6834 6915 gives 9.05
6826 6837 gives 9.892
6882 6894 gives 9.458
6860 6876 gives 9.309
